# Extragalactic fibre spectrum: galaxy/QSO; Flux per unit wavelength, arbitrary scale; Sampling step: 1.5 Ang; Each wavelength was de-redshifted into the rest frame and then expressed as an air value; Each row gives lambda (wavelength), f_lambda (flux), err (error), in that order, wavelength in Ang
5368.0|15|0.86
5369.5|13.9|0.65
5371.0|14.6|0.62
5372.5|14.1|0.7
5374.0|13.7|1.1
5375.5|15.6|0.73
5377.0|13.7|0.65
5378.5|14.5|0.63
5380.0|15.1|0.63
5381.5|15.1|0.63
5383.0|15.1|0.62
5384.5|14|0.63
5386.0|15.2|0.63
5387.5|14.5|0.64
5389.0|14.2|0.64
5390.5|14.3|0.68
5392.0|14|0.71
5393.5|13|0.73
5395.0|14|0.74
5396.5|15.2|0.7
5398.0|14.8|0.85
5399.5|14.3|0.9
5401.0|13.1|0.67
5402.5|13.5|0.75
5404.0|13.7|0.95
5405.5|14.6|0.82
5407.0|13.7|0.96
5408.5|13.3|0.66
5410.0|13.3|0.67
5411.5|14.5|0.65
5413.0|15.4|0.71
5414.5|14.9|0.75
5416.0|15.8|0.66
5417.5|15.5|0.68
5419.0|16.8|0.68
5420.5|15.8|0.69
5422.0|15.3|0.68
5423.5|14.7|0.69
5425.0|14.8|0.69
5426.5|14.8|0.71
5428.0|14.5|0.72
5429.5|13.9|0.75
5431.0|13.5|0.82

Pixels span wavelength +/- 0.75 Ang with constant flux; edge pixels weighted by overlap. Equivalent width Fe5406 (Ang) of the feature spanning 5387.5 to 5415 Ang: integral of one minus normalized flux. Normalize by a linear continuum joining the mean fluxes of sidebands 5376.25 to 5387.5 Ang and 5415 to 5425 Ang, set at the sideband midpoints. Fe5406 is 1.85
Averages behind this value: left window 14.7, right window 15.6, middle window 14.1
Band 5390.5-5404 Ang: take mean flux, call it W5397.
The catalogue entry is 14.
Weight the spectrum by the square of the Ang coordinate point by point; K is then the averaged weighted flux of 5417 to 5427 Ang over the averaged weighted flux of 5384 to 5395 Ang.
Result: 1.1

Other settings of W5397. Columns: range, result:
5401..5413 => 13.9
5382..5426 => 14.5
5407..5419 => 14.7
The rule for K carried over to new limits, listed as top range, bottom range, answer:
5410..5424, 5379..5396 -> 1.07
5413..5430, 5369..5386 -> 1.06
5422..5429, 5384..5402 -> 1.05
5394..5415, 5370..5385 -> 0.98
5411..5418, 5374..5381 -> 1.06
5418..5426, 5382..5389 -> 1.07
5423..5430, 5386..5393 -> 1.03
